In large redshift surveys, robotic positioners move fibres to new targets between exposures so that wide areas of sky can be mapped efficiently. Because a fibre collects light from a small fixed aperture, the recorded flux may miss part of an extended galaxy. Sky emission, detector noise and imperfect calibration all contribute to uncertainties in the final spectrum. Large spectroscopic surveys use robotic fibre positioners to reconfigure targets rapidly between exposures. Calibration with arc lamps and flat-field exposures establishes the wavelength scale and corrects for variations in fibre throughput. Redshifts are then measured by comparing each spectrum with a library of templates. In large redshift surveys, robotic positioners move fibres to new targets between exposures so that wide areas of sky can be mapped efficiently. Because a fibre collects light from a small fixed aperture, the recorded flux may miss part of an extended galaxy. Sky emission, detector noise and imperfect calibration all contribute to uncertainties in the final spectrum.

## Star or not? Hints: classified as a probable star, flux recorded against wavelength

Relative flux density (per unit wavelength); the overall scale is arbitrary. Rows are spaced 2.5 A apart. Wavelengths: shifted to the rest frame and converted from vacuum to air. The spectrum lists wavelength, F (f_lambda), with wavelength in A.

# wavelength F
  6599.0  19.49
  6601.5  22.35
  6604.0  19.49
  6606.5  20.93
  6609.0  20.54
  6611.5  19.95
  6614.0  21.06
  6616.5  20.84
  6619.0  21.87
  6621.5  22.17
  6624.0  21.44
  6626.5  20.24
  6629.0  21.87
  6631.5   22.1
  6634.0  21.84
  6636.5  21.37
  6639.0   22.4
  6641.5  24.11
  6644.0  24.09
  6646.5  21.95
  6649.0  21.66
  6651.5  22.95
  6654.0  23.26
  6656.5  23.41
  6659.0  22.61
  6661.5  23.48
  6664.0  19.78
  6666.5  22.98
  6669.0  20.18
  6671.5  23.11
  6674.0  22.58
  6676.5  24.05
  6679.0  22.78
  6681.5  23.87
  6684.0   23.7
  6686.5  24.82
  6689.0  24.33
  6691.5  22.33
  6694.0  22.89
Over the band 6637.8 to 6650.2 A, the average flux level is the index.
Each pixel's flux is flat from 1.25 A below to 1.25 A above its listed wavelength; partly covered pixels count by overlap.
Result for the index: 22.8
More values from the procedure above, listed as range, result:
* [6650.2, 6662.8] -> 23.1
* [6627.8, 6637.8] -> 21.8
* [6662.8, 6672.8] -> 21.5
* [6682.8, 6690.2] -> 24.3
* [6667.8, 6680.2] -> 22.5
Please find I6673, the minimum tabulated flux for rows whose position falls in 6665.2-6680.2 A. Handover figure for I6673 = 20.18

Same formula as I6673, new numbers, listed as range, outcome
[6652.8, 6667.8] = 19.78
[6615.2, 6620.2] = 20.84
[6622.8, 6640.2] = 20.24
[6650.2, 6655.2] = 22.95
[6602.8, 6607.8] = 19.49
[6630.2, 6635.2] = 21.84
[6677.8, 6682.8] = 22.78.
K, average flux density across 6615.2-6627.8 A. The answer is 21.3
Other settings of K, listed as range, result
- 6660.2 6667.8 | 22.1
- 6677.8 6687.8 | 23.8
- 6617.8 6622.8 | 22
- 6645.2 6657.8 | 22.7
